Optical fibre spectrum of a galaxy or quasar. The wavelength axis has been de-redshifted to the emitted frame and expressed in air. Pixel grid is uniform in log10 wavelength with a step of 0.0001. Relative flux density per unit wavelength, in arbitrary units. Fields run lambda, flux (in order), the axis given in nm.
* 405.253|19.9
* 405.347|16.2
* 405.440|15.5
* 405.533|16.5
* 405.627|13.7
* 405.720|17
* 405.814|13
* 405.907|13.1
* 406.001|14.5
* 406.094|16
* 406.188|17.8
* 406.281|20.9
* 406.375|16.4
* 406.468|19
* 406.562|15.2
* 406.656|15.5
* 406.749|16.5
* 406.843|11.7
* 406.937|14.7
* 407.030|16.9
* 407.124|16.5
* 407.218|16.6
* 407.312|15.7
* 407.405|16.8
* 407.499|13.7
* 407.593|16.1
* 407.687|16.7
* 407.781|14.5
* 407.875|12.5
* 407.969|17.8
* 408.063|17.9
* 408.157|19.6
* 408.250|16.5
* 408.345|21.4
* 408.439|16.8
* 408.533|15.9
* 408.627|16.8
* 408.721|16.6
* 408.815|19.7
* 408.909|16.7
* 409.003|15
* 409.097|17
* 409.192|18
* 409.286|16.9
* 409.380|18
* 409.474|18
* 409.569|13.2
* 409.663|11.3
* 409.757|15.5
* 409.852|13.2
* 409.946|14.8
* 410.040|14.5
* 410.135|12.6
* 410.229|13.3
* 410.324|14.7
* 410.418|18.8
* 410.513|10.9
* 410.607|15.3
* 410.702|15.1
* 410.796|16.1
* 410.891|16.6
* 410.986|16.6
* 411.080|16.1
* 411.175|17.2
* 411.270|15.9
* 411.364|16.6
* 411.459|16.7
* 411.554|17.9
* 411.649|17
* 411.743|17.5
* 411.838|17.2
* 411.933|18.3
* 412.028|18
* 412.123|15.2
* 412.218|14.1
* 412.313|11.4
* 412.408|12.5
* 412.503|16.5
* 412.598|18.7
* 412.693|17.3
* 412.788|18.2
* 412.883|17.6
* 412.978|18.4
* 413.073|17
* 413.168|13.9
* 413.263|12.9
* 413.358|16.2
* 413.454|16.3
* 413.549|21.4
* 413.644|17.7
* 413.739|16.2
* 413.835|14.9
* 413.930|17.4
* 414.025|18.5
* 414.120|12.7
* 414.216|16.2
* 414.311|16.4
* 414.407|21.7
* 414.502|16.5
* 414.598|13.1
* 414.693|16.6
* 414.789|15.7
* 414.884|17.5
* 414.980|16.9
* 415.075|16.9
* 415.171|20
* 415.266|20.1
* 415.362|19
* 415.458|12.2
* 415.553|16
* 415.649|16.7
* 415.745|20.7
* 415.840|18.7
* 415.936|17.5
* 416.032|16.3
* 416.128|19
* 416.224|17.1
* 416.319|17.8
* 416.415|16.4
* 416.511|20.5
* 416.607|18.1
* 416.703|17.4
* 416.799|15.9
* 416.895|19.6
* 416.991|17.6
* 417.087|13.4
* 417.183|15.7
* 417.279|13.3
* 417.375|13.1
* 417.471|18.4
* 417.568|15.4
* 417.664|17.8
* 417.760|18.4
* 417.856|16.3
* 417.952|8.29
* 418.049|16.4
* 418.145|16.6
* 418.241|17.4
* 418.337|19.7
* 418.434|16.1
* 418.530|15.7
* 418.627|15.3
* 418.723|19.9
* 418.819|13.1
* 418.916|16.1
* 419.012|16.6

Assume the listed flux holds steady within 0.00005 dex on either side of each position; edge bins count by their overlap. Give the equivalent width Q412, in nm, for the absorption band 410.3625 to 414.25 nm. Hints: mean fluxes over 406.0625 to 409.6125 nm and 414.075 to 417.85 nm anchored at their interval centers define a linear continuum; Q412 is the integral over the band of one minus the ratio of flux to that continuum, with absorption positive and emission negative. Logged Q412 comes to 0.12 nm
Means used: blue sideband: 16.6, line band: 16.3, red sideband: 17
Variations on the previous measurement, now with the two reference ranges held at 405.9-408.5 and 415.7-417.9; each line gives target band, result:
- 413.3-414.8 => 0.018 nm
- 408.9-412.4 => 0.208 nm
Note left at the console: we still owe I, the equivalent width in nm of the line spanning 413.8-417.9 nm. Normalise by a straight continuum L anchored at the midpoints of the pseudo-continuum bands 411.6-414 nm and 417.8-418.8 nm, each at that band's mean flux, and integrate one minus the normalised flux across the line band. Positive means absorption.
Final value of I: -0.17 nm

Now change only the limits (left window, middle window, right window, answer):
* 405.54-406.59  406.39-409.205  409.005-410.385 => -0.15 nm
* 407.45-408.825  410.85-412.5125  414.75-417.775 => 0.07 nm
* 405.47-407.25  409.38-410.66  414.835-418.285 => 0.14 nm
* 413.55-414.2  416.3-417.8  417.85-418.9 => -0.06 nm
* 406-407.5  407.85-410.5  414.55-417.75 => 0.05 nm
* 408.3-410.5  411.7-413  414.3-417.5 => 0.00 nm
